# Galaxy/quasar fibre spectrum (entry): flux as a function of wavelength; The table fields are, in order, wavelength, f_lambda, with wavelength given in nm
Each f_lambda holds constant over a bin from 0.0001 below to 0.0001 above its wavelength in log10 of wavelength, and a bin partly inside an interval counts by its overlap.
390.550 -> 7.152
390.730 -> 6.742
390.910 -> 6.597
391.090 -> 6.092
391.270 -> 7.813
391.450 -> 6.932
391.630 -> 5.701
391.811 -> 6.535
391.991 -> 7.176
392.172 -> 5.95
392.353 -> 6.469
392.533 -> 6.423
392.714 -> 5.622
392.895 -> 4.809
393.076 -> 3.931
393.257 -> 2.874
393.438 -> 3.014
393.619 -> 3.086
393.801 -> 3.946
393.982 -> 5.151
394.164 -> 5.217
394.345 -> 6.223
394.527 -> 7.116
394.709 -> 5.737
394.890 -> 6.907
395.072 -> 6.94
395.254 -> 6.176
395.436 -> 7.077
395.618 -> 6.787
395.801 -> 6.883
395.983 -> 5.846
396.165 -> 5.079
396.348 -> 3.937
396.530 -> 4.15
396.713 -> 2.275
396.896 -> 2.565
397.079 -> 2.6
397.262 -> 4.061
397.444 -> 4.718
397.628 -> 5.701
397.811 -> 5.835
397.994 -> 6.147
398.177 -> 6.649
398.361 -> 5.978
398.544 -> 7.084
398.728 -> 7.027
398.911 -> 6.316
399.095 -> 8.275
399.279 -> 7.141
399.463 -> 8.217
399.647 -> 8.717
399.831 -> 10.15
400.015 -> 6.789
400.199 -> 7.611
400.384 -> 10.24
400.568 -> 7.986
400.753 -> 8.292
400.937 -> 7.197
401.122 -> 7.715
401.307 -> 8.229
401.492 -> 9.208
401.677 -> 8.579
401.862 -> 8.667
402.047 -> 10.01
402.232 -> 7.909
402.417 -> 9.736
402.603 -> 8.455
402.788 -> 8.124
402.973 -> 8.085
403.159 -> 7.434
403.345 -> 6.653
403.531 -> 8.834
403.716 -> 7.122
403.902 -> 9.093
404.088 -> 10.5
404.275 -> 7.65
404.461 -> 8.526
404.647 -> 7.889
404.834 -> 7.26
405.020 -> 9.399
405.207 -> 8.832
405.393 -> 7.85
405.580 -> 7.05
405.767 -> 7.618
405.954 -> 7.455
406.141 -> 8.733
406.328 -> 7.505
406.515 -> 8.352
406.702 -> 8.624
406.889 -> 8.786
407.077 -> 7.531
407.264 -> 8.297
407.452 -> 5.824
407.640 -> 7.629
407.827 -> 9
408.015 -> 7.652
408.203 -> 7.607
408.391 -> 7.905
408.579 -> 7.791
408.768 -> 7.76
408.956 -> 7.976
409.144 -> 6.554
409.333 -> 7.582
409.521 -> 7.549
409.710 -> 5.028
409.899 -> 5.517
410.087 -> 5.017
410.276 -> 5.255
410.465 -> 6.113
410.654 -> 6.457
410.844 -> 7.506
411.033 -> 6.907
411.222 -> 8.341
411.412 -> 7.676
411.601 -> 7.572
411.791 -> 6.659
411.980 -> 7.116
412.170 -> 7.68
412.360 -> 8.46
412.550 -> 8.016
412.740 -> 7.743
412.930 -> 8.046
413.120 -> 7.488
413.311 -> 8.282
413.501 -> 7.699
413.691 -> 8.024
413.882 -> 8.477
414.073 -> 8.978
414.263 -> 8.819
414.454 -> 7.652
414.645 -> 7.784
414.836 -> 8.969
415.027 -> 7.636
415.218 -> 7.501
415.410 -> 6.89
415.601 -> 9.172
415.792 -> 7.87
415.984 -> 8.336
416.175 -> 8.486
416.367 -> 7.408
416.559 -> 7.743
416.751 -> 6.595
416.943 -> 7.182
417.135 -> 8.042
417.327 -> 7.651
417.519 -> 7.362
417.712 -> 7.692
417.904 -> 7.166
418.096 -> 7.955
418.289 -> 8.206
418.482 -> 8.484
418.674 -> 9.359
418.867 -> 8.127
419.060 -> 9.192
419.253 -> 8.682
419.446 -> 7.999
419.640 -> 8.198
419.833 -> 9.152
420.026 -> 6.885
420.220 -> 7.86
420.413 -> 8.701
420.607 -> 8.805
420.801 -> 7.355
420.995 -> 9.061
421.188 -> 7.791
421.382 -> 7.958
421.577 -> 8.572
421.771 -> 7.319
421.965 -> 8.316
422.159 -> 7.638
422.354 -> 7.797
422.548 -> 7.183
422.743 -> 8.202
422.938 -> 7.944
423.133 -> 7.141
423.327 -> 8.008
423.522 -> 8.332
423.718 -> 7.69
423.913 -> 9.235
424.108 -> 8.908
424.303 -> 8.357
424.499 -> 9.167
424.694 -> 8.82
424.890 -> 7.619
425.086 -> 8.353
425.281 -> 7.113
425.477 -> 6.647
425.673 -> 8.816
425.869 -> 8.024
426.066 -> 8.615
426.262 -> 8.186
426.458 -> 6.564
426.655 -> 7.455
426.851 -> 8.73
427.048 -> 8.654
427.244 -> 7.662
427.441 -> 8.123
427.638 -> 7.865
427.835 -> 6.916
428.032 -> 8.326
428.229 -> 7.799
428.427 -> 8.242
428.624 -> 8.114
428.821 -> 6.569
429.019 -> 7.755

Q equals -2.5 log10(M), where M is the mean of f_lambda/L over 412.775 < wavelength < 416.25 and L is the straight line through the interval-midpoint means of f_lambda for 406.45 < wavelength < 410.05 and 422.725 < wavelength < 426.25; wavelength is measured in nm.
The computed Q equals -0.05 mag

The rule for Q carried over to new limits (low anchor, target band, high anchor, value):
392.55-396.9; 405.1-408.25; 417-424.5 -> -0.214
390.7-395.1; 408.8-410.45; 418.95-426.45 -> 0.113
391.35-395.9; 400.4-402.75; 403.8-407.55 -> -0.170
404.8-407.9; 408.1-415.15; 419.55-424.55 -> 0.082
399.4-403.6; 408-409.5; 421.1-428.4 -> 0.091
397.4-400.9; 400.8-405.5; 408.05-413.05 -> -0.150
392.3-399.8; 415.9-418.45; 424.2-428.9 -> -0.067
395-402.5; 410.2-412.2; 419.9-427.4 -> 0.064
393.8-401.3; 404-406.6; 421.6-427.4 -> -0.195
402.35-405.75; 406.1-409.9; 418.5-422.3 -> 0.085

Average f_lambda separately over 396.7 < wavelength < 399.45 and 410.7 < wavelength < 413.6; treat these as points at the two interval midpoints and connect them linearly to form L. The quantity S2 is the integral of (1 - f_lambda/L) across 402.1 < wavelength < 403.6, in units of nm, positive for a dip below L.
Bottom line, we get -0.44 nm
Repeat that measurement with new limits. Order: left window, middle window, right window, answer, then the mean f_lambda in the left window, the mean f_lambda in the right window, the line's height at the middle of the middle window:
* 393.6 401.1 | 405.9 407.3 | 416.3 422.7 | -0.24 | 6.24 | 7.99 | 6.97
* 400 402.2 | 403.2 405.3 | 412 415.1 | 0.00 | 8.42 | 8.09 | 8.34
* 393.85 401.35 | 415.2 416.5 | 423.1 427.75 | -0.08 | 6.39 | 8.1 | 7.51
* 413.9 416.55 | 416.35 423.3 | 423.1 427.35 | 0.12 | 8.11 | 8.11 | 8.11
